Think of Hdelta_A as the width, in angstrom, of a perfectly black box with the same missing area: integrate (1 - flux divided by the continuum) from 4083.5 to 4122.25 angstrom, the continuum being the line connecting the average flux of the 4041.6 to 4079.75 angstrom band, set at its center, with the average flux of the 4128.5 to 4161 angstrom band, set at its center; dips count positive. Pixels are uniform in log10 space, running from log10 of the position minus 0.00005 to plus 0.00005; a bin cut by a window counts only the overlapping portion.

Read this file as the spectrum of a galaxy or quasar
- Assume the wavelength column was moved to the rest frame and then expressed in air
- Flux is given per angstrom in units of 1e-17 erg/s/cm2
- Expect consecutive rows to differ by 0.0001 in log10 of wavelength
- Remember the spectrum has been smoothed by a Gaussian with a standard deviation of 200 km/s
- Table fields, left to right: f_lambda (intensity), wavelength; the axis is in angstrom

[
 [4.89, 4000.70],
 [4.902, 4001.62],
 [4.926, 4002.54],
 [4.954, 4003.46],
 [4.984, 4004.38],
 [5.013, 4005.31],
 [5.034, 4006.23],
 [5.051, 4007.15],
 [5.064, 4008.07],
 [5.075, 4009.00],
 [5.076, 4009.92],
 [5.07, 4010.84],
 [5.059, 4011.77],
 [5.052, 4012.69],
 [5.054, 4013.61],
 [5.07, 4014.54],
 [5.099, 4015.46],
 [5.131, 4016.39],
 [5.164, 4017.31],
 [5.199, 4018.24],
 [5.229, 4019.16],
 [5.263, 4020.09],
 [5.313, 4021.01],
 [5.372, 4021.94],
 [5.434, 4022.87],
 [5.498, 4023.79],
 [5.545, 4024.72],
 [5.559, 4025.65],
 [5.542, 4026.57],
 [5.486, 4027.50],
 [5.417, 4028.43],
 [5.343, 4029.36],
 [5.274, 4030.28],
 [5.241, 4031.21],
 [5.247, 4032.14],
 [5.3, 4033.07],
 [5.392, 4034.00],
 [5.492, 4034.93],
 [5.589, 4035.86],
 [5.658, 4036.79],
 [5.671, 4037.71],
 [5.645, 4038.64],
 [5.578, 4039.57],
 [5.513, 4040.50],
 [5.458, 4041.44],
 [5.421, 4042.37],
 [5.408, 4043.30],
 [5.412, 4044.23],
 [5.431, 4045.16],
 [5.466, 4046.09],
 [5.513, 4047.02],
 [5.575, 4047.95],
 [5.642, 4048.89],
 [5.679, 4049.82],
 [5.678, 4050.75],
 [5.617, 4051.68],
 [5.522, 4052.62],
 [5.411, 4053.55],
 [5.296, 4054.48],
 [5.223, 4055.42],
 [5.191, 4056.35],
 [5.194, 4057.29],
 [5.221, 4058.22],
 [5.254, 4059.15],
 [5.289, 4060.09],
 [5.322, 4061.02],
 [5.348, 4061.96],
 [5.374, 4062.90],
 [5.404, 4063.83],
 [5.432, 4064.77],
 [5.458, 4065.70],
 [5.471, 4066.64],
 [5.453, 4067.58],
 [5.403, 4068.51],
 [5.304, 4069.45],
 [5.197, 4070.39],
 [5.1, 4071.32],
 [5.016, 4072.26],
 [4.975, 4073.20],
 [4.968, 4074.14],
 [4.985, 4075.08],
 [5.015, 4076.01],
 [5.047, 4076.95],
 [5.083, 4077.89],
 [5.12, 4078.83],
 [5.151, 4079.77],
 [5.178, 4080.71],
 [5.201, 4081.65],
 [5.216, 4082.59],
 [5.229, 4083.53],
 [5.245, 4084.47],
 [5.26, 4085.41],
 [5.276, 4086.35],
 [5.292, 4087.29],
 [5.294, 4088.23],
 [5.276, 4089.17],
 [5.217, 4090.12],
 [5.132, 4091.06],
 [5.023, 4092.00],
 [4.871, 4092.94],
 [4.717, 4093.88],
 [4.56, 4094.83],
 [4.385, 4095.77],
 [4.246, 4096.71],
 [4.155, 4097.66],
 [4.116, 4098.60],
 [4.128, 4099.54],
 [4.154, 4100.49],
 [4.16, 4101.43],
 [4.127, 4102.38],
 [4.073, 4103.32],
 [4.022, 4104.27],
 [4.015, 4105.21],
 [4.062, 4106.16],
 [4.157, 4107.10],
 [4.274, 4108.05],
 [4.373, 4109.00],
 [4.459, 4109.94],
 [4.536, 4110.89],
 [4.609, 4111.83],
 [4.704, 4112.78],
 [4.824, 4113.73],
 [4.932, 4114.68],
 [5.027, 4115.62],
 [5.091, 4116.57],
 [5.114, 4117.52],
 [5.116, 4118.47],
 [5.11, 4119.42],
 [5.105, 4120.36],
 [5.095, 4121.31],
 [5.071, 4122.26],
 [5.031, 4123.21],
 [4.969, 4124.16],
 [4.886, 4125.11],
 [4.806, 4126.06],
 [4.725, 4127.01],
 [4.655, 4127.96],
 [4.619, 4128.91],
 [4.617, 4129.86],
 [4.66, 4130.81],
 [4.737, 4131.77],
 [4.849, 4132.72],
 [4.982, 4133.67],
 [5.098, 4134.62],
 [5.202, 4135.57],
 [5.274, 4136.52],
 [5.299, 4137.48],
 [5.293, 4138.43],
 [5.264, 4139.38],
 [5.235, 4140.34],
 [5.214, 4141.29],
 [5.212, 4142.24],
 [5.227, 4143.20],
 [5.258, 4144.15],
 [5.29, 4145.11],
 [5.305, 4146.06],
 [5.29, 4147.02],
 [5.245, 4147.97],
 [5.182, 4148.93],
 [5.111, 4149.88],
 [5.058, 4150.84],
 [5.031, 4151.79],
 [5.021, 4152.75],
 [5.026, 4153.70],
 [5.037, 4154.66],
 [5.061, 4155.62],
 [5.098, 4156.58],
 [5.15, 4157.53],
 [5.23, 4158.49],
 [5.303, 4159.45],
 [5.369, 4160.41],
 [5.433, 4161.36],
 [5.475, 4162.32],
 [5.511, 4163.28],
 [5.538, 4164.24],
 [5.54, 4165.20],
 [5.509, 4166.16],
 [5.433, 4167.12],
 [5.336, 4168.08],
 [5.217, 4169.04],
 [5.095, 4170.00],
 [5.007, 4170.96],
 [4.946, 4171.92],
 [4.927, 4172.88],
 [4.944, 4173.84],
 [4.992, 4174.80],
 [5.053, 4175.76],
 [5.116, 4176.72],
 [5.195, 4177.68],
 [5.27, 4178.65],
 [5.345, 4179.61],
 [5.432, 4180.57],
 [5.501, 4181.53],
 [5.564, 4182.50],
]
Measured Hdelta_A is 3.9 angstrom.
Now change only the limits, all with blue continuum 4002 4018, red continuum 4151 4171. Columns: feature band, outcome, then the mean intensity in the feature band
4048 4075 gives -1.1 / 5.33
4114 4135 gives 1.2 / 4.92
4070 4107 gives 2.6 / 4.79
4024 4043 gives -1.4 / 5.47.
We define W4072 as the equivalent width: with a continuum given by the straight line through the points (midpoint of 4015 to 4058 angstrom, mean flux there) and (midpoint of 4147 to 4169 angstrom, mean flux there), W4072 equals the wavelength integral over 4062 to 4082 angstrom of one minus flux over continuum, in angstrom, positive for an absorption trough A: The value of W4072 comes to 0.6 angstrom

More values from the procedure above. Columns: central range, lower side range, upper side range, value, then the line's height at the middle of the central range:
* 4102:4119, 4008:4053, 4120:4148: 2.0 angstrom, 5.12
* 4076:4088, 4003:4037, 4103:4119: -1.0 angstrom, 4.78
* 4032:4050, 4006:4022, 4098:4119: -2.1 angstrom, 4.94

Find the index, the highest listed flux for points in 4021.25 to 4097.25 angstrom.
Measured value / 5.679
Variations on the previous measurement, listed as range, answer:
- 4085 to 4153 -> 5.305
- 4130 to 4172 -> 5.54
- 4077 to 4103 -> 5.294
